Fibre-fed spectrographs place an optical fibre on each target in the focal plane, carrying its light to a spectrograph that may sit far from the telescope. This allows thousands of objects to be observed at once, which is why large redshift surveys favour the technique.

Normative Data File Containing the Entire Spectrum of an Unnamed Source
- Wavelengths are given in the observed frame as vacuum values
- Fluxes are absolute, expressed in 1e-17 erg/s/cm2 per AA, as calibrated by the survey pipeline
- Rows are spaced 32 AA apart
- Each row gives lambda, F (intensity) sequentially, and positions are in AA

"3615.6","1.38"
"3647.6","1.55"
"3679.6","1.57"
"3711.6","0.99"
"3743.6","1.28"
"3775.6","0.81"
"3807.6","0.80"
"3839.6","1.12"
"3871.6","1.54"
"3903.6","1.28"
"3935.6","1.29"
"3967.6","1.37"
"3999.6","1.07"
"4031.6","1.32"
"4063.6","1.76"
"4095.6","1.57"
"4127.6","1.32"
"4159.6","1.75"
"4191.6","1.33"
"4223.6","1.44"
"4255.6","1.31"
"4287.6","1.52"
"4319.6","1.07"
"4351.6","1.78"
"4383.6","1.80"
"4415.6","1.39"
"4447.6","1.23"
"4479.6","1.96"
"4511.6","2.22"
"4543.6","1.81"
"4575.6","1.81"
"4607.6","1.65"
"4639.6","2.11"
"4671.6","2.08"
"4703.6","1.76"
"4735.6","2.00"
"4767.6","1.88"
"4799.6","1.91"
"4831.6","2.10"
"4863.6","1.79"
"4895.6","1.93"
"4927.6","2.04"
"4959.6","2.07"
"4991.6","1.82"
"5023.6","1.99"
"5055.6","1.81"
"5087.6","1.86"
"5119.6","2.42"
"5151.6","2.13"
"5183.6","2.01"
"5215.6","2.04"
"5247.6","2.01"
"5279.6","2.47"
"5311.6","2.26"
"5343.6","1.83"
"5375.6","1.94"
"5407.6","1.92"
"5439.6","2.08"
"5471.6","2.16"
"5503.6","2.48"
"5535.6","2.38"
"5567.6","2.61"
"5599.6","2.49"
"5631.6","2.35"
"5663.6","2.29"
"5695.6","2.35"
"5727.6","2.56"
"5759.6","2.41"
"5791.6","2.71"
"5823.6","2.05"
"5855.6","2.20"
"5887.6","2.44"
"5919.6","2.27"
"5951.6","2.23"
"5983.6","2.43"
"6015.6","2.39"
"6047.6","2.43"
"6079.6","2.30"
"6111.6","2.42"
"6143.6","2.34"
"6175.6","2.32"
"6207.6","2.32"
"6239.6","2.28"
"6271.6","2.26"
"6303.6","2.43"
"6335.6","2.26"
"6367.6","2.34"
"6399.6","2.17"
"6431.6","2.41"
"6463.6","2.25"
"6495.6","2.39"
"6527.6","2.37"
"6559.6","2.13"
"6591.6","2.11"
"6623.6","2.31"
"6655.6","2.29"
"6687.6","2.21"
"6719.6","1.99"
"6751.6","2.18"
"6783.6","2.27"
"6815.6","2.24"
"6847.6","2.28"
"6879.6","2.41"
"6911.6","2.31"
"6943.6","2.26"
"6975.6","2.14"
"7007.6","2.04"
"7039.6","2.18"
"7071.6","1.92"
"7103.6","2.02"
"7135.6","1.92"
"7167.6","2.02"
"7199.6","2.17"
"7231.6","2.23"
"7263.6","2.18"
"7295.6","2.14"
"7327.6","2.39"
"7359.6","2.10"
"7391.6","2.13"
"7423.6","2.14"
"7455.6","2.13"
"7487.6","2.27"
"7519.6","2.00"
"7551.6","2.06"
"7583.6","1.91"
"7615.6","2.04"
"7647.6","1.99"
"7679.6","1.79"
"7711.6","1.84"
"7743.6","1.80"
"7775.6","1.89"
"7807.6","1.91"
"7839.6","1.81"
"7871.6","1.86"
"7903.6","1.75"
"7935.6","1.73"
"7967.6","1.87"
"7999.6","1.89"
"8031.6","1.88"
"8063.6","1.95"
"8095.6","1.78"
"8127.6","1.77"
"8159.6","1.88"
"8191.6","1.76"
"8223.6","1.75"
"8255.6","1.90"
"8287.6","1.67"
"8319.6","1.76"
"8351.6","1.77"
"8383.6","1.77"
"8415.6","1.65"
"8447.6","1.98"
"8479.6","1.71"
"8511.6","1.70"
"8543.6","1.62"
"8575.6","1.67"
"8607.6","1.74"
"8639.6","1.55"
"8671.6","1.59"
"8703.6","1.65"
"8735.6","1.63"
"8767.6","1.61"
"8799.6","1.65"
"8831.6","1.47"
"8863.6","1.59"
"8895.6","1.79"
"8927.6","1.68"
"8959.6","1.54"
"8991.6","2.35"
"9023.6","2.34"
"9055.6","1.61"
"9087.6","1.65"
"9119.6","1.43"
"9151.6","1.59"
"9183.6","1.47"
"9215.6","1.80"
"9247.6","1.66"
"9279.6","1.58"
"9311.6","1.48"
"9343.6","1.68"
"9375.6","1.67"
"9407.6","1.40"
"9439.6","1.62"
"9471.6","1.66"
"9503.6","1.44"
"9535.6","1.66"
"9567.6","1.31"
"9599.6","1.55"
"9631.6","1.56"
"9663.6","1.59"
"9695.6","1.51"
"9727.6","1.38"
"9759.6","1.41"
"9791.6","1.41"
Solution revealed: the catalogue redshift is 0.372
